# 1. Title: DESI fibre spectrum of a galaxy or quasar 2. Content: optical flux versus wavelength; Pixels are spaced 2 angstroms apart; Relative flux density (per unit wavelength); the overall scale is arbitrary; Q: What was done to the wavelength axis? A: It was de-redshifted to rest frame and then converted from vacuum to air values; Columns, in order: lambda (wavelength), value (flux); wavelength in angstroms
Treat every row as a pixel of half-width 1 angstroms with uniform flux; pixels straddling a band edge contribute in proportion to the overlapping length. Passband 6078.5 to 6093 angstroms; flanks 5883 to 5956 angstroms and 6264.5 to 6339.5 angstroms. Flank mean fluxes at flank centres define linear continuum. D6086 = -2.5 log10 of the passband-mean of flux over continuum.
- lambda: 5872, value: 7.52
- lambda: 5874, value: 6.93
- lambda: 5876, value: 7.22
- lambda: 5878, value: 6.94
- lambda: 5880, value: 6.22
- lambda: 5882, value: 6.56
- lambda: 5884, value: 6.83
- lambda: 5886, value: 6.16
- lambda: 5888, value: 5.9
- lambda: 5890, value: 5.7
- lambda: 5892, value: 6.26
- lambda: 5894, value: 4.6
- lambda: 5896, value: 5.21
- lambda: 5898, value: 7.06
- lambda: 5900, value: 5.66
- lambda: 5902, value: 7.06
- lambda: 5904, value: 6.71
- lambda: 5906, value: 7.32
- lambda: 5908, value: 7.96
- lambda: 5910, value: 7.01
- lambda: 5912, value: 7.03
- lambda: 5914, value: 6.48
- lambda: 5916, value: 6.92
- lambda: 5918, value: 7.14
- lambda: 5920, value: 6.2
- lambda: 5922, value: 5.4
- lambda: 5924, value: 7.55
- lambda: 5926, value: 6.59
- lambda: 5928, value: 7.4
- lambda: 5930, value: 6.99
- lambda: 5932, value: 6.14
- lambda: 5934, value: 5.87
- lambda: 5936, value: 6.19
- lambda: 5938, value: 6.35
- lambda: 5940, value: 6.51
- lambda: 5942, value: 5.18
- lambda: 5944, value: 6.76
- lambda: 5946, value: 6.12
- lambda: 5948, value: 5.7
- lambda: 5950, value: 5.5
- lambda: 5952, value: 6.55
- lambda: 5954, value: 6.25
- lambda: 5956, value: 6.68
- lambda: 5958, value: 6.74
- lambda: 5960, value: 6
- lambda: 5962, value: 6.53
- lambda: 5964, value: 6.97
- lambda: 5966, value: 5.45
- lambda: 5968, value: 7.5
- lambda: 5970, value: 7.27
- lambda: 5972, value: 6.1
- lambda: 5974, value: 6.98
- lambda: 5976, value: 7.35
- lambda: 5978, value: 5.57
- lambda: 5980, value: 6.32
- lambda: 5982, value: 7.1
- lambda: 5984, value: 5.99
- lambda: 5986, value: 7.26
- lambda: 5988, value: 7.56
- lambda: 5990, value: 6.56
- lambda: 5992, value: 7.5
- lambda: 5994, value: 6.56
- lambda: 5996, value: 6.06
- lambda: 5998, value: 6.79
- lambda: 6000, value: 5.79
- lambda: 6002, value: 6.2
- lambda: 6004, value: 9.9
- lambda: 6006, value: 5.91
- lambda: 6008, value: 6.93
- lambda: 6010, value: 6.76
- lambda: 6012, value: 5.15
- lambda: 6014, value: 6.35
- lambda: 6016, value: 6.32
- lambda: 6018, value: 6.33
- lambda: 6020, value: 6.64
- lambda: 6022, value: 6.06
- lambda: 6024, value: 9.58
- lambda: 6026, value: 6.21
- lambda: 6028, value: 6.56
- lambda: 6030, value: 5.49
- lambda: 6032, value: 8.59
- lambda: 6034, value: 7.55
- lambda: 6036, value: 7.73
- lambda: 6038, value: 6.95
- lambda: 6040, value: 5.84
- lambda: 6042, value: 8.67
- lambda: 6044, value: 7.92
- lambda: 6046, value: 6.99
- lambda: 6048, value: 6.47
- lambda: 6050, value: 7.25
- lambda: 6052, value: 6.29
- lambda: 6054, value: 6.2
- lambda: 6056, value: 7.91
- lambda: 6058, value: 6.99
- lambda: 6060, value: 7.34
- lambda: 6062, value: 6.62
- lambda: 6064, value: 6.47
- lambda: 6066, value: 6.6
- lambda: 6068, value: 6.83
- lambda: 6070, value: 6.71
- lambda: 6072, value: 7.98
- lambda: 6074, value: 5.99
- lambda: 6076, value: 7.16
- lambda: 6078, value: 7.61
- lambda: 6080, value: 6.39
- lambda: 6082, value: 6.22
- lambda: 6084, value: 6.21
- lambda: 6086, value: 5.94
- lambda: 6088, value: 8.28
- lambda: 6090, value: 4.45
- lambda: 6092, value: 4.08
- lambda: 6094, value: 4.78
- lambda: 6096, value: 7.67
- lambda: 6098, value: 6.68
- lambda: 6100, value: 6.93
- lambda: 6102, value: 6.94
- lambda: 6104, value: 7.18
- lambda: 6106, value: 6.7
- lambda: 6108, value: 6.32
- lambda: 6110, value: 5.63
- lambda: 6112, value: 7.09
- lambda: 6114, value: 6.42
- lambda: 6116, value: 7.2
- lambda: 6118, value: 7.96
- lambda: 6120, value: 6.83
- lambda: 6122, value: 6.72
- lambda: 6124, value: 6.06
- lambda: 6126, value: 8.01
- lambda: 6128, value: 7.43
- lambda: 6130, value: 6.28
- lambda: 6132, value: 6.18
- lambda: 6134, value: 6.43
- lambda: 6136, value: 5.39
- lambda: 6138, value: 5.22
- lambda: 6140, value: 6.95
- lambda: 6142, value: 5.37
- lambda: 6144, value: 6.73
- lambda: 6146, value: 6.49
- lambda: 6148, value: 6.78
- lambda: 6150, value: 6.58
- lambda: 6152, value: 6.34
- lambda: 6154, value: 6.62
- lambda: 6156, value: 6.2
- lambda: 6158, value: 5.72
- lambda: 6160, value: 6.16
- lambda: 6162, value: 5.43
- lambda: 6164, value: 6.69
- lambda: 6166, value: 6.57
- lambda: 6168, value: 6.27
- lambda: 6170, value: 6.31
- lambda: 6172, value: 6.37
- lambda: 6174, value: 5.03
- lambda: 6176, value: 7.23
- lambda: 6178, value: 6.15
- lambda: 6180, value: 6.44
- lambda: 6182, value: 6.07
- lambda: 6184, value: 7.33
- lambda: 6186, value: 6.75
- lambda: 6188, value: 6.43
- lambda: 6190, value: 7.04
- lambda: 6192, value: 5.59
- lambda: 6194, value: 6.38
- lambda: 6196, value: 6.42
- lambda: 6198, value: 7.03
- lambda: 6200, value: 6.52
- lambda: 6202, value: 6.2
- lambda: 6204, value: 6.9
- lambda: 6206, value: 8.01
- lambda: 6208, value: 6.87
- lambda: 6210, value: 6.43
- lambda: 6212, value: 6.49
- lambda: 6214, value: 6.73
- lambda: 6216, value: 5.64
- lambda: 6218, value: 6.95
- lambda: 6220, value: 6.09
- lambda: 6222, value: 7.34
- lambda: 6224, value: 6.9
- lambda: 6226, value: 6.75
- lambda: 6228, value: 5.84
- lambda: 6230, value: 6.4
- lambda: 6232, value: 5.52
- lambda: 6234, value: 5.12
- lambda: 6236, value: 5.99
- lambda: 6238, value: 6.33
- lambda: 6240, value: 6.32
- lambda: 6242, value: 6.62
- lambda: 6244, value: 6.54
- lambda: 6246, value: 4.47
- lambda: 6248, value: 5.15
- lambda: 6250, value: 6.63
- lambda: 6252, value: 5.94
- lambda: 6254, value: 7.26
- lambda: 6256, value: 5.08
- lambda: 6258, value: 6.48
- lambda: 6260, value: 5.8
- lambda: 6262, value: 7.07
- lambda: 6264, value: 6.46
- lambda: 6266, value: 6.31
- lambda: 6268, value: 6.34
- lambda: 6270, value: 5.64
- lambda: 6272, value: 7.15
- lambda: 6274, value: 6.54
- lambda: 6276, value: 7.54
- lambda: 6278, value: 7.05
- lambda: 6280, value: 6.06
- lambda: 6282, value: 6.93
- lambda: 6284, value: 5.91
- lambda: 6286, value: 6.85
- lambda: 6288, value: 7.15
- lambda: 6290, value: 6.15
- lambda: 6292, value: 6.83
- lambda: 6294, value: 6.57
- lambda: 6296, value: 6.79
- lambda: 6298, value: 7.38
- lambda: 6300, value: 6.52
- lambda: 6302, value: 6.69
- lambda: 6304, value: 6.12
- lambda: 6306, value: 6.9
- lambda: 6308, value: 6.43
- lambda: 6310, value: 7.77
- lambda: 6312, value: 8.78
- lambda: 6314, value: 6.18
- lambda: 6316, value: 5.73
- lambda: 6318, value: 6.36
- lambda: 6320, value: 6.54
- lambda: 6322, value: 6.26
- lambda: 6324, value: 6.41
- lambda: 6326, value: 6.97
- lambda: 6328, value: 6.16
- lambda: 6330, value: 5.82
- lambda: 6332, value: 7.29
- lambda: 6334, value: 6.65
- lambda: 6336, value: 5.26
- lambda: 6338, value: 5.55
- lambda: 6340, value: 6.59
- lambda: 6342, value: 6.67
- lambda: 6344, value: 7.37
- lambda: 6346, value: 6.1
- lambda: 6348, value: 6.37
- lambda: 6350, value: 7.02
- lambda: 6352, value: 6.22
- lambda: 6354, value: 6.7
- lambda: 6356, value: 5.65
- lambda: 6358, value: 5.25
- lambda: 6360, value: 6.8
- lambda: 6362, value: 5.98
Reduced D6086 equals 0.08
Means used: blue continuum 6.4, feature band 6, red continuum 6.58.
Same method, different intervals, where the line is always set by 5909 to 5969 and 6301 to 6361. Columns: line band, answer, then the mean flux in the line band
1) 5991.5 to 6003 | 0.00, 6.44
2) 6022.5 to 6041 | -0.11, 7.14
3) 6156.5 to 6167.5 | 0.06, 6.12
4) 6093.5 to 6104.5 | -0.05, 6.76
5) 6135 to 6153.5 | 0.04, 6.22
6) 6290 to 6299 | -0.05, 6.81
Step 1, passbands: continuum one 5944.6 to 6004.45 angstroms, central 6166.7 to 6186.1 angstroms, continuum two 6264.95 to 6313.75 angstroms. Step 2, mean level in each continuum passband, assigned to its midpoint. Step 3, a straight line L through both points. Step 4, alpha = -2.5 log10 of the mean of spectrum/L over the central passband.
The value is 0.05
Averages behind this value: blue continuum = 6.6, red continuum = 6.76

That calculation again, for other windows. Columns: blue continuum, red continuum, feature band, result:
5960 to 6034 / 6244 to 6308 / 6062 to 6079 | -0.04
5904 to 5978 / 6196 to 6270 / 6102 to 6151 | -0.03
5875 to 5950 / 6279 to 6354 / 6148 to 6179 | 0.05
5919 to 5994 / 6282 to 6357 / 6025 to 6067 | -0.07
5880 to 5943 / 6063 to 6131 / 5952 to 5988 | -0.02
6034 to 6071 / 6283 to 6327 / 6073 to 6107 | 0.09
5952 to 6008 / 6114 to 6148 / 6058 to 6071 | -0.02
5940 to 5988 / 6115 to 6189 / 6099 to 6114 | -0.04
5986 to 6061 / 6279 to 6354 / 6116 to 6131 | -0.04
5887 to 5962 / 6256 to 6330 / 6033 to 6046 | -0.15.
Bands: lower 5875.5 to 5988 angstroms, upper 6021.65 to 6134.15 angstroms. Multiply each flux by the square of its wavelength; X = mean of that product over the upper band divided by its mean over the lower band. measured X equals 1.10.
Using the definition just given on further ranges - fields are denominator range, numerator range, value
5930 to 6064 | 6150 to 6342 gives 1.04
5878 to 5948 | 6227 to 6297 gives 1.10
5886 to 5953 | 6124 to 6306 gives 1.11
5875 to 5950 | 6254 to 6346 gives 1.16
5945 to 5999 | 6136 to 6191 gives 1.03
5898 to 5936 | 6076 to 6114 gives 1.01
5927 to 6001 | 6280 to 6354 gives 1.14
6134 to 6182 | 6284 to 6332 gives 1.12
